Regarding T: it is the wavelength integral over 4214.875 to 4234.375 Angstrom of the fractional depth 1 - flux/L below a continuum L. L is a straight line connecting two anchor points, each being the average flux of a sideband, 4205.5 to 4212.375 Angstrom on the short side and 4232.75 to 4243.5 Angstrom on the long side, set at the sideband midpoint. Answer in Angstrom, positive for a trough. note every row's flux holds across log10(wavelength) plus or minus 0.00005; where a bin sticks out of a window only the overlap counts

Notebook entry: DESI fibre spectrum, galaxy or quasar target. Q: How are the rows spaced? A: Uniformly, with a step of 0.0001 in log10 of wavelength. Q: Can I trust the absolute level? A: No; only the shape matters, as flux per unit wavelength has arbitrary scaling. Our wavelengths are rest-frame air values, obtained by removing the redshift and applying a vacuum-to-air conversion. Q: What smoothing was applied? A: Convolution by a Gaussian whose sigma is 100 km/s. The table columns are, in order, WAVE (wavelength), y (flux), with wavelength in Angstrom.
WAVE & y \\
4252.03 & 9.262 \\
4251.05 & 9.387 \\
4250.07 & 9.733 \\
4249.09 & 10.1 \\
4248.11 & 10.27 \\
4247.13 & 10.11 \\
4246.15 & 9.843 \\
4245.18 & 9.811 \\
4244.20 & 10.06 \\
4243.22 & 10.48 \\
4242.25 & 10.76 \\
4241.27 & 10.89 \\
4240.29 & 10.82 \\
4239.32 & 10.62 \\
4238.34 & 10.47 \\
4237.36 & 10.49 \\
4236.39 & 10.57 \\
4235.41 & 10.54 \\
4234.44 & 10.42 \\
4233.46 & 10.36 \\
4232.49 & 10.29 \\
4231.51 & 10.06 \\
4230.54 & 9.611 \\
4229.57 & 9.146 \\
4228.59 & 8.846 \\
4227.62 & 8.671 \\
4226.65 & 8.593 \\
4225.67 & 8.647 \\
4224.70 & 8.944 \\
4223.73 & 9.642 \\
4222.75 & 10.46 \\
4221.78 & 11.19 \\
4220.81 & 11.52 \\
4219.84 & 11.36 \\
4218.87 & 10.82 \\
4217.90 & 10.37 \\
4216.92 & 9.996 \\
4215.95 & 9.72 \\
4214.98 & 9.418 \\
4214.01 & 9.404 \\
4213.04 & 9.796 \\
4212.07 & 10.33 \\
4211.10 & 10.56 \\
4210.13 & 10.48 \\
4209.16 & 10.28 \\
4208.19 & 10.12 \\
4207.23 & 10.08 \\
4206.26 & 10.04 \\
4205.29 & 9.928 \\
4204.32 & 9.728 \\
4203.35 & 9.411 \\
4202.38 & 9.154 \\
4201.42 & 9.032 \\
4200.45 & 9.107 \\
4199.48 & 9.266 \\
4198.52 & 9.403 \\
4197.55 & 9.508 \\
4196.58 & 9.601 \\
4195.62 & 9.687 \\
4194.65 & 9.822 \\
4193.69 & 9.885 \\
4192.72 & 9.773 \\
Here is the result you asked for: 0.99 Angstrom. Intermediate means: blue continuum 10.3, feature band 9.9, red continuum 10.6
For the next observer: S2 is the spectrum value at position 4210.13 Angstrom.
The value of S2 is 10.48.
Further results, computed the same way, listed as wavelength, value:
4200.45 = 9.107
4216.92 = 9.996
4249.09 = 10.1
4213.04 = 9.796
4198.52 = 9.403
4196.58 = 9.601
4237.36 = 10.49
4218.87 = 10.82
